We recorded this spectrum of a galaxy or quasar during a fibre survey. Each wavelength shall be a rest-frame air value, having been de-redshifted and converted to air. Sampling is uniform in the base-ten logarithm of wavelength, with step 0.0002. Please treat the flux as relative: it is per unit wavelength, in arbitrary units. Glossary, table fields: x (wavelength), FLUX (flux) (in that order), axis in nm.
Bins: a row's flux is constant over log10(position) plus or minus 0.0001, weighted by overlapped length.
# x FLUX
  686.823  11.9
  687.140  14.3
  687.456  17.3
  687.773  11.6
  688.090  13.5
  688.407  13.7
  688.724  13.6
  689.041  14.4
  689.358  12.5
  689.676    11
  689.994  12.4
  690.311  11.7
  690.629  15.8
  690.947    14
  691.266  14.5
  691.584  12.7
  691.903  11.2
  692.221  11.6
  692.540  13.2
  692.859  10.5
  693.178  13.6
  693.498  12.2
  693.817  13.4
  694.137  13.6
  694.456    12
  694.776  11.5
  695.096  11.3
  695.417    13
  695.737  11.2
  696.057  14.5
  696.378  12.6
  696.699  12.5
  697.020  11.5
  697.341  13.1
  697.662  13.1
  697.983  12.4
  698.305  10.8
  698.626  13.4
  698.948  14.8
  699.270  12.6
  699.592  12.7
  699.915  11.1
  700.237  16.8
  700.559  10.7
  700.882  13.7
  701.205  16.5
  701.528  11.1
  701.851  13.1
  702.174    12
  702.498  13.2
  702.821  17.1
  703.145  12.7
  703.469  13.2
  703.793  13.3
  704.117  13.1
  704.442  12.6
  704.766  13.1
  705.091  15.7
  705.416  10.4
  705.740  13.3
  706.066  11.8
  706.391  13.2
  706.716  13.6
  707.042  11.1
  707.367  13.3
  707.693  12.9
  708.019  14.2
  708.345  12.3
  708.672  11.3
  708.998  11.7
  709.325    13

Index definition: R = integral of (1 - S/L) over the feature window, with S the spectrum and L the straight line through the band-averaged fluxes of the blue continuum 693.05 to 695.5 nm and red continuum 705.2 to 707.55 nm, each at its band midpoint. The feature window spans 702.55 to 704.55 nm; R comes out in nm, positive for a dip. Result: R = -0.19 nm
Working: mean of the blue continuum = 12.5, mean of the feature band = 13.7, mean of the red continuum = 12.5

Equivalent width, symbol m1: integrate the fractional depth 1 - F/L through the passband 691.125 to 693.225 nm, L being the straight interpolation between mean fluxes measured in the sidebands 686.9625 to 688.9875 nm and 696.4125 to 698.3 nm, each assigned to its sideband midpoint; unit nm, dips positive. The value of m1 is 0.14 nm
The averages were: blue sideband 14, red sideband 12.4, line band 12.4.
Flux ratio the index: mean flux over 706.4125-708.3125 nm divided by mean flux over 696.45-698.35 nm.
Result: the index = 1.1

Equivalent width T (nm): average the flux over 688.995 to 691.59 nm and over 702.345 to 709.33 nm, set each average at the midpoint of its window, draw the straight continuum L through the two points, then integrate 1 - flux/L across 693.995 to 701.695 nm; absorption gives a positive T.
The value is 0.20 nm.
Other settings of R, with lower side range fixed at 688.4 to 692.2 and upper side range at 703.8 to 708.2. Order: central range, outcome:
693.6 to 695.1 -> 0.06 nm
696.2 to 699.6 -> 0.08 nm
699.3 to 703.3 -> -0.12 nm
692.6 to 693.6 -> 0.06 nm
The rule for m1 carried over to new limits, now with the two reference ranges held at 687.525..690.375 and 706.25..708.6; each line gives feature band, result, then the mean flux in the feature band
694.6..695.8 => 0.101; 11.8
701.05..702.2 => -0.037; 13.3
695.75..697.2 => 0.030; 12.6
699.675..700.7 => -0.001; 12.9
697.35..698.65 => 0.049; 12.4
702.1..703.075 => -0.097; 14.2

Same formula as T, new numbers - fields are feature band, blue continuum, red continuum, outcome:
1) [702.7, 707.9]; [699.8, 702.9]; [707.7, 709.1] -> -0.09 nm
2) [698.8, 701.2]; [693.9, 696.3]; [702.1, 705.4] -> -0.06 nm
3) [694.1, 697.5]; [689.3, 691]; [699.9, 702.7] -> 0.18 nm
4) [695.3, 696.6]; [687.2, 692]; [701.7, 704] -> 0.06 nm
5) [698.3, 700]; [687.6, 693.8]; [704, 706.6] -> 0.01 nm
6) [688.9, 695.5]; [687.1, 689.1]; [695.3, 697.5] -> 0.33 nm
